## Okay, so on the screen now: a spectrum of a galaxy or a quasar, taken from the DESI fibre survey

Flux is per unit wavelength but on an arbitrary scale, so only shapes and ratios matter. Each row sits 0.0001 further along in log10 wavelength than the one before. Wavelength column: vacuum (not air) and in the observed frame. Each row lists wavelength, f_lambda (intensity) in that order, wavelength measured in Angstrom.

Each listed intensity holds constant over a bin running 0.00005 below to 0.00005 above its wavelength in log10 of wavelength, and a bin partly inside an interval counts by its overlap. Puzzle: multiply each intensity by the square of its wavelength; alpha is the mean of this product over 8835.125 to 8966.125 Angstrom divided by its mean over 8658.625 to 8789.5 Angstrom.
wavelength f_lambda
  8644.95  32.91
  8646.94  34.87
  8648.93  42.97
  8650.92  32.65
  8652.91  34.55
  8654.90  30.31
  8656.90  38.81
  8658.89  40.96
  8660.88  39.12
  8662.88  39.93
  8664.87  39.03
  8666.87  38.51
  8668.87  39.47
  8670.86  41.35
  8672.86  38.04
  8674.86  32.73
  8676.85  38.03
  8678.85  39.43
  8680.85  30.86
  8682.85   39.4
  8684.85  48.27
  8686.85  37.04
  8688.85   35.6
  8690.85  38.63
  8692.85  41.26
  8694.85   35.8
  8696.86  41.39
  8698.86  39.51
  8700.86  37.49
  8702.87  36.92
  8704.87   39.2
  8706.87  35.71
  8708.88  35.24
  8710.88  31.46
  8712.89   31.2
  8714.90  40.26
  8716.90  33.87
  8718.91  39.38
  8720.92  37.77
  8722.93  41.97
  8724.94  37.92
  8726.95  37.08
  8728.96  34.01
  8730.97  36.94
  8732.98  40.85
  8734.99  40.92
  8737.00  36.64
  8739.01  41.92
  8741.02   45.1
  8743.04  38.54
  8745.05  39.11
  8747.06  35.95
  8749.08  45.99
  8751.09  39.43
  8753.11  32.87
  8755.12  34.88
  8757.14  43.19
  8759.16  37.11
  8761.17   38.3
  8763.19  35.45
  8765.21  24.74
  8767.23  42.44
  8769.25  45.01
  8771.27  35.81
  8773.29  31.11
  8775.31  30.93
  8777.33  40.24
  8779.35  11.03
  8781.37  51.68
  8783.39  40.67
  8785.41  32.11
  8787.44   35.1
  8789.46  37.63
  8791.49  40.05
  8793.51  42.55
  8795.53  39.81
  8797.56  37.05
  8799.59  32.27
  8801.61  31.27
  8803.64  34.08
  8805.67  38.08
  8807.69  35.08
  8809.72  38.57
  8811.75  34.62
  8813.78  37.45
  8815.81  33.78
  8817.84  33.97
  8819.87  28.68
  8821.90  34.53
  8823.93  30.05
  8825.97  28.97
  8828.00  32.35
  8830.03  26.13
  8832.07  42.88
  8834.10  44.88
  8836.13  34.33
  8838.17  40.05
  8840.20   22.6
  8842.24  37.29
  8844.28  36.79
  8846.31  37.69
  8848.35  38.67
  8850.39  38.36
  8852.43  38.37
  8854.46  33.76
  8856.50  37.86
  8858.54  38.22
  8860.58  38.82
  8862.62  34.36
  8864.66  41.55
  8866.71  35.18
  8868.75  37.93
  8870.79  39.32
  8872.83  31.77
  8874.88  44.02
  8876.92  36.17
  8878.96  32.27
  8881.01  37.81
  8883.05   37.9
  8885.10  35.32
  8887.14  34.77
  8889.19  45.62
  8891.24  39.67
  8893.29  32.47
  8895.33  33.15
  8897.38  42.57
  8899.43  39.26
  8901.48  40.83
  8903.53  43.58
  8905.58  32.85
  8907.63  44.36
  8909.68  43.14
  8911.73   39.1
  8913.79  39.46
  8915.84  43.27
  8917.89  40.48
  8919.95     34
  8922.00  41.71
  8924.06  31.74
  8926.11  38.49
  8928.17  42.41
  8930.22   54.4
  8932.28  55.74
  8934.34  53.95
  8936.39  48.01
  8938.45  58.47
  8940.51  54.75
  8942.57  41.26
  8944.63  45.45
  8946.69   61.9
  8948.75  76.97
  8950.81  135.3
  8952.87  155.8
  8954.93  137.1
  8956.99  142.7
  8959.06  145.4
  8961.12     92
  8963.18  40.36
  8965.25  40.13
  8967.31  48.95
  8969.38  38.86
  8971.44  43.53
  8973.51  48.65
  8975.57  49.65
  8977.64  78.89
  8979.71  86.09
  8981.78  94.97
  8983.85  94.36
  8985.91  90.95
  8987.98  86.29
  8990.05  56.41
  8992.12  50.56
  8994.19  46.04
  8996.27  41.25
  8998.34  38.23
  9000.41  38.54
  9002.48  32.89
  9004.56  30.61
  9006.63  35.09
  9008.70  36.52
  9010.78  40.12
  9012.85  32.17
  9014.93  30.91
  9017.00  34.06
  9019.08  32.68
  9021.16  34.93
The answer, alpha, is 1.4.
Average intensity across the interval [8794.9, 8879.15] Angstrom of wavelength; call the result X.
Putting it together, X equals 35.7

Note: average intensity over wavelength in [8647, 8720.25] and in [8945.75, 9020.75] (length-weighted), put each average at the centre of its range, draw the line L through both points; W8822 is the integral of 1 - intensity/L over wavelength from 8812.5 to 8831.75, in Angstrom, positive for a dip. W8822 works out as 6.9 Angstrom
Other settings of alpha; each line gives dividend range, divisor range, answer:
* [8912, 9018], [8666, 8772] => 1.66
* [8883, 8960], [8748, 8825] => 1.64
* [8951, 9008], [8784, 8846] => 2.08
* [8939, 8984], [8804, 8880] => 2.27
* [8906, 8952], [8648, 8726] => 1.44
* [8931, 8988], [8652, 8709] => 2.14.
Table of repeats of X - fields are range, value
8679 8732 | 37.5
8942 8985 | 81.3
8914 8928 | 38.6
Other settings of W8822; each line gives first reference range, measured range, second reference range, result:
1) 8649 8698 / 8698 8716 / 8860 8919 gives 0.9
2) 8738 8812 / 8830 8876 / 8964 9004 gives 7.7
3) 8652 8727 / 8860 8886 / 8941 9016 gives 8.7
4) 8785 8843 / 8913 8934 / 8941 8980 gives 7.8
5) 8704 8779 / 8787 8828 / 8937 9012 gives 9.5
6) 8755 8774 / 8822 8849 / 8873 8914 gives 2.2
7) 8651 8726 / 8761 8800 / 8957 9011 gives 7.5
